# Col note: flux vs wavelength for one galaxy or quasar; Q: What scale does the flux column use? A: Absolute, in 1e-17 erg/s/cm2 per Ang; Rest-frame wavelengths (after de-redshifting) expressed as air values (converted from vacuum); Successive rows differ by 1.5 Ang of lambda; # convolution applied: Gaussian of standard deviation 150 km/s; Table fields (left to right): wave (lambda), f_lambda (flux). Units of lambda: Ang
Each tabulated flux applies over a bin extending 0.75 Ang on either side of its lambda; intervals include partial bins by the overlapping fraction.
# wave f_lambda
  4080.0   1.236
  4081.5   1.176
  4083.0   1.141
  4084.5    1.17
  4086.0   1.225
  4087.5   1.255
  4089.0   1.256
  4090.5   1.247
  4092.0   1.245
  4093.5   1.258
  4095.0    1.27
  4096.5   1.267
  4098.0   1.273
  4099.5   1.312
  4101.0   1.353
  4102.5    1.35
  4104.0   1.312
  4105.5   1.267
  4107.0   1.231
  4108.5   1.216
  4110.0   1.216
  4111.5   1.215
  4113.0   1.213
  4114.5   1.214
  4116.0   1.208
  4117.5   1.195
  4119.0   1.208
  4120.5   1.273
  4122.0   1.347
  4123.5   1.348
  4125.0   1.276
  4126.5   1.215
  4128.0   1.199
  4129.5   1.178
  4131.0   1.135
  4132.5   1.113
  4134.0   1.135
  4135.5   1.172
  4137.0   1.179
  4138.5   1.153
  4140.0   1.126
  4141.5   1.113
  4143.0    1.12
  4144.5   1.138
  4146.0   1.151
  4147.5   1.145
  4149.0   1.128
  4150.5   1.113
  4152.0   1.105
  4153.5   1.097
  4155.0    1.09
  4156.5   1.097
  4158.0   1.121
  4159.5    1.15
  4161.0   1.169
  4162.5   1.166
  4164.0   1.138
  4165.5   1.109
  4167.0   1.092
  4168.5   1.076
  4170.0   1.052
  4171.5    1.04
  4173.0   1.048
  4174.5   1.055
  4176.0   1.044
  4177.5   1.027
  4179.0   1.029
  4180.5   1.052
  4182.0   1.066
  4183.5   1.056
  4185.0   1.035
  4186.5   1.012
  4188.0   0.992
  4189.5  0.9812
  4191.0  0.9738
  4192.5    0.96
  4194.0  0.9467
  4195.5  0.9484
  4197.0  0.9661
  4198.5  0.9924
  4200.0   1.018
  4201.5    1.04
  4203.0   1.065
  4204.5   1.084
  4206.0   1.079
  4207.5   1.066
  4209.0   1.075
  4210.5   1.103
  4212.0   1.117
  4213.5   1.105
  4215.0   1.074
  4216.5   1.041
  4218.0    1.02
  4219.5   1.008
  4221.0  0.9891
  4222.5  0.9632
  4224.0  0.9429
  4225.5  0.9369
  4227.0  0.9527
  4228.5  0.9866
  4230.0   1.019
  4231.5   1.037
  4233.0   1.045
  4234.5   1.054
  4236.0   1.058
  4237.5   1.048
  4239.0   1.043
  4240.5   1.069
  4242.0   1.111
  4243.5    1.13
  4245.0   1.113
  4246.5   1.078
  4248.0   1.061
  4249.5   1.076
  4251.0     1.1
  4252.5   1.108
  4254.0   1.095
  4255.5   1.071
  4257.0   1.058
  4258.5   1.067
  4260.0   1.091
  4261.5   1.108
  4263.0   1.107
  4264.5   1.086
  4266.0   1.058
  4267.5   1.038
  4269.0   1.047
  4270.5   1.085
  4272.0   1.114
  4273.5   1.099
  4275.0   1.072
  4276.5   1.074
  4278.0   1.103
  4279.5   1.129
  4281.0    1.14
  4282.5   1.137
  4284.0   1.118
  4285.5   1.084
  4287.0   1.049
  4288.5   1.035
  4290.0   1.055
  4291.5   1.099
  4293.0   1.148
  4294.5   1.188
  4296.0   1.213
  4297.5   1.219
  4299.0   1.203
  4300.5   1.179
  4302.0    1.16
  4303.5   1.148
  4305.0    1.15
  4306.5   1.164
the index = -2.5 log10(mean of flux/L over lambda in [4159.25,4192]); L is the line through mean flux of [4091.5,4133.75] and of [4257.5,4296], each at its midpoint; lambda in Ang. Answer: 0.12 mag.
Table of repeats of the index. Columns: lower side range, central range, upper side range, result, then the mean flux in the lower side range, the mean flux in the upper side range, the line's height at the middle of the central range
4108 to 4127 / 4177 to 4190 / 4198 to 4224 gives 0.077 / 1.24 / 1.05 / 1.1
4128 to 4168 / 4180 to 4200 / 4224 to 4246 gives 0.093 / 1.13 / 1.04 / 1.09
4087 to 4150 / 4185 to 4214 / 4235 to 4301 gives 0.126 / 1.22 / 1.1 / 1.15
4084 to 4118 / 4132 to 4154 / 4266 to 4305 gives 0.081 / 1.25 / 1.12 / 1.22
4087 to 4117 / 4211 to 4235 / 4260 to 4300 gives 0.138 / 1.26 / 1.11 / 1.16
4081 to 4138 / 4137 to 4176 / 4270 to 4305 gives 0.087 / 1.23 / 1.12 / 1.2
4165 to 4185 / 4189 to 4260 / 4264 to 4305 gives 0.043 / 1.06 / 1.11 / 1.08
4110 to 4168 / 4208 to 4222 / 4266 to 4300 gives 0.079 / 1.17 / 1.11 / 1.14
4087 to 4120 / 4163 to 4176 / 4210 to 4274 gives 0.082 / 1.25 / 1.06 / 1.16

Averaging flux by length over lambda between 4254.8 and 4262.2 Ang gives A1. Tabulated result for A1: 1.08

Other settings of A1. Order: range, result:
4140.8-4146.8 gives 1.13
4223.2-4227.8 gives 0.945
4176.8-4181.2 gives 1.04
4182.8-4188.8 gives 1.02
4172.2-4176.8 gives 1.05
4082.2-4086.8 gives 1.18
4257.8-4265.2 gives 1.09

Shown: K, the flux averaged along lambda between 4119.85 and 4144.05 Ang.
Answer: 1.19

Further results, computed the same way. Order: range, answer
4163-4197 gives 1.03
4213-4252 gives 1.04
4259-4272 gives 1.08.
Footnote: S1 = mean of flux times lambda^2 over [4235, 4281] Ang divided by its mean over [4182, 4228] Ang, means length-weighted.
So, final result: 1.1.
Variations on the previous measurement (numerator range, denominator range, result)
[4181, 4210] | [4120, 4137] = 0.87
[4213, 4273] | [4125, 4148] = 0.96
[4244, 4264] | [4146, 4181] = 1.04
